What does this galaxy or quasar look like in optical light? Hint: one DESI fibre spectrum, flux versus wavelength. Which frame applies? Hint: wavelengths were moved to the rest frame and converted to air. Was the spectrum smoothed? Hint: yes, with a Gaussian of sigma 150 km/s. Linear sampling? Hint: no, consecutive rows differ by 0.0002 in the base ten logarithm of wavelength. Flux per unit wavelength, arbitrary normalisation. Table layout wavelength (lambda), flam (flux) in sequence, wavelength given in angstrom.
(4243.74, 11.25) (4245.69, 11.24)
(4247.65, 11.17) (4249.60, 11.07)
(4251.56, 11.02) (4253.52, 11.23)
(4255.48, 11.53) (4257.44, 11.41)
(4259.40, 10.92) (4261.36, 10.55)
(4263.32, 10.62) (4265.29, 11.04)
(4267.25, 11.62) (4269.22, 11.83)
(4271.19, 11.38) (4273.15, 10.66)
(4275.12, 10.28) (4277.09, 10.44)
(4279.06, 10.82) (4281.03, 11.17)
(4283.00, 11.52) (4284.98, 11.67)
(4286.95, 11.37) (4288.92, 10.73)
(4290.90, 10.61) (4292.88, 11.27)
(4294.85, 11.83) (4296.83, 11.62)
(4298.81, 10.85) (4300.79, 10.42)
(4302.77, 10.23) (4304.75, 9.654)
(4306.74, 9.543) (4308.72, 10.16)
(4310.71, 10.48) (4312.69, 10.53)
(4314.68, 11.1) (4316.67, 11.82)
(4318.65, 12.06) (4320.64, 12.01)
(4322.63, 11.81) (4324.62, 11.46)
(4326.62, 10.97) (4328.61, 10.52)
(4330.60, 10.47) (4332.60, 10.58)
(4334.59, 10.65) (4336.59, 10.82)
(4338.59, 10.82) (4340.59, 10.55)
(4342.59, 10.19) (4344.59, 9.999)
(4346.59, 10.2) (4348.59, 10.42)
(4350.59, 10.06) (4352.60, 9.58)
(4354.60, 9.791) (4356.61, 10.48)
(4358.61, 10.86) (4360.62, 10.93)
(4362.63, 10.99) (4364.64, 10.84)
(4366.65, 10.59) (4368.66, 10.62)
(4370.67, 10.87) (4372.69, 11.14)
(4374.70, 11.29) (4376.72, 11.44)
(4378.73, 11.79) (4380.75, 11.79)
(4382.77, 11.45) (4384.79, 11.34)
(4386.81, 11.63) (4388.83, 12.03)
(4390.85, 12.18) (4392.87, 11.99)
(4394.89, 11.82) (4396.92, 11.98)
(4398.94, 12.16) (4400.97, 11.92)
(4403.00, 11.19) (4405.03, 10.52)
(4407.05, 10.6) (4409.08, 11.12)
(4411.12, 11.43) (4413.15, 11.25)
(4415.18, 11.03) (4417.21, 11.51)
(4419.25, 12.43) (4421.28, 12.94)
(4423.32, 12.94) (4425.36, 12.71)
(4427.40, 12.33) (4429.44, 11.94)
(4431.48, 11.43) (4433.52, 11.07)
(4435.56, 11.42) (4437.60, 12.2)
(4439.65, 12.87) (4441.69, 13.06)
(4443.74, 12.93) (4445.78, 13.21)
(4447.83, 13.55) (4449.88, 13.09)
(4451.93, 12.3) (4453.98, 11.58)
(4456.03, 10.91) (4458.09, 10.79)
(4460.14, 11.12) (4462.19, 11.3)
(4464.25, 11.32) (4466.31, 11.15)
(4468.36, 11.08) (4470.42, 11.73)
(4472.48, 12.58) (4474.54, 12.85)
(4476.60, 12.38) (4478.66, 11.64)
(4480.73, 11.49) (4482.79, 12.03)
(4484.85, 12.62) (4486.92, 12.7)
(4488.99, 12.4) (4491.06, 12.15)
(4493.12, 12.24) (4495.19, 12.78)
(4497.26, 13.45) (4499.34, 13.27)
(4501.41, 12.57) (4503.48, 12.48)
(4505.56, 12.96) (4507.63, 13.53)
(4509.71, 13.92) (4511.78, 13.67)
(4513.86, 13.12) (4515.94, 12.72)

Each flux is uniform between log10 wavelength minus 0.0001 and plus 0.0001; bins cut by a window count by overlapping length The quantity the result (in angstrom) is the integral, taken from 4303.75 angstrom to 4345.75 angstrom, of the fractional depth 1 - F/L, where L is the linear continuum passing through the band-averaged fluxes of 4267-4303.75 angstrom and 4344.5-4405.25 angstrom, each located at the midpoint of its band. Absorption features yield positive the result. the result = 1.20 angstrom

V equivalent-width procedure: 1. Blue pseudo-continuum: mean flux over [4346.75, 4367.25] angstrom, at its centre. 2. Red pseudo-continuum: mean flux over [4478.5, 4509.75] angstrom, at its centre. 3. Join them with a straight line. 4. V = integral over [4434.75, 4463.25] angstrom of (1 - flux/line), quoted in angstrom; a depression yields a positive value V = -0.65 angstrom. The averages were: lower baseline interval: 10.4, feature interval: 12.2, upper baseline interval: 12.6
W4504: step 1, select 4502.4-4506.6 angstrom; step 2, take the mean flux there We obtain 12.7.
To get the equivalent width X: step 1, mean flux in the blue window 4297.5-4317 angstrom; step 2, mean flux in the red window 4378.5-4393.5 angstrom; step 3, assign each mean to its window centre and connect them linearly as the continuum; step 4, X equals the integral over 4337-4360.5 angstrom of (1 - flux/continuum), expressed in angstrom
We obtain 1.8 angstrom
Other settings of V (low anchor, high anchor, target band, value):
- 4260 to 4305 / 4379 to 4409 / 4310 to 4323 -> -0.3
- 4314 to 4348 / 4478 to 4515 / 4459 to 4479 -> 1.2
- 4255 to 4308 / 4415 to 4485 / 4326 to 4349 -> 1.6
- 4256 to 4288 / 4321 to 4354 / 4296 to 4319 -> 0.3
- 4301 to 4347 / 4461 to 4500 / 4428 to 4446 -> -0.7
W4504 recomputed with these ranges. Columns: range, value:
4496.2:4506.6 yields 12.9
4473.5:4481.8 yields 12.1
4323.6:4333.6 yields 10.8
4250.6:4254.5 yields 11.1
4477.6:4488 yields 12.1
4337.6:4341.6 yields 10.7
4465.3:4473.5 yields 11.6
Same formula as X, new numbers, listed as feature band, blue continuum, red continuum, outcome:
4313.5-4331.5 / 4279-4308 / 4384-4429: -0.4 angstrom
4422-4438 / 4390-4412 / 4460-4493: -0.4 angstrom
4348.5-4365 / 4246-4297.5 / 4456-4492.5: 1.4 angstrom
